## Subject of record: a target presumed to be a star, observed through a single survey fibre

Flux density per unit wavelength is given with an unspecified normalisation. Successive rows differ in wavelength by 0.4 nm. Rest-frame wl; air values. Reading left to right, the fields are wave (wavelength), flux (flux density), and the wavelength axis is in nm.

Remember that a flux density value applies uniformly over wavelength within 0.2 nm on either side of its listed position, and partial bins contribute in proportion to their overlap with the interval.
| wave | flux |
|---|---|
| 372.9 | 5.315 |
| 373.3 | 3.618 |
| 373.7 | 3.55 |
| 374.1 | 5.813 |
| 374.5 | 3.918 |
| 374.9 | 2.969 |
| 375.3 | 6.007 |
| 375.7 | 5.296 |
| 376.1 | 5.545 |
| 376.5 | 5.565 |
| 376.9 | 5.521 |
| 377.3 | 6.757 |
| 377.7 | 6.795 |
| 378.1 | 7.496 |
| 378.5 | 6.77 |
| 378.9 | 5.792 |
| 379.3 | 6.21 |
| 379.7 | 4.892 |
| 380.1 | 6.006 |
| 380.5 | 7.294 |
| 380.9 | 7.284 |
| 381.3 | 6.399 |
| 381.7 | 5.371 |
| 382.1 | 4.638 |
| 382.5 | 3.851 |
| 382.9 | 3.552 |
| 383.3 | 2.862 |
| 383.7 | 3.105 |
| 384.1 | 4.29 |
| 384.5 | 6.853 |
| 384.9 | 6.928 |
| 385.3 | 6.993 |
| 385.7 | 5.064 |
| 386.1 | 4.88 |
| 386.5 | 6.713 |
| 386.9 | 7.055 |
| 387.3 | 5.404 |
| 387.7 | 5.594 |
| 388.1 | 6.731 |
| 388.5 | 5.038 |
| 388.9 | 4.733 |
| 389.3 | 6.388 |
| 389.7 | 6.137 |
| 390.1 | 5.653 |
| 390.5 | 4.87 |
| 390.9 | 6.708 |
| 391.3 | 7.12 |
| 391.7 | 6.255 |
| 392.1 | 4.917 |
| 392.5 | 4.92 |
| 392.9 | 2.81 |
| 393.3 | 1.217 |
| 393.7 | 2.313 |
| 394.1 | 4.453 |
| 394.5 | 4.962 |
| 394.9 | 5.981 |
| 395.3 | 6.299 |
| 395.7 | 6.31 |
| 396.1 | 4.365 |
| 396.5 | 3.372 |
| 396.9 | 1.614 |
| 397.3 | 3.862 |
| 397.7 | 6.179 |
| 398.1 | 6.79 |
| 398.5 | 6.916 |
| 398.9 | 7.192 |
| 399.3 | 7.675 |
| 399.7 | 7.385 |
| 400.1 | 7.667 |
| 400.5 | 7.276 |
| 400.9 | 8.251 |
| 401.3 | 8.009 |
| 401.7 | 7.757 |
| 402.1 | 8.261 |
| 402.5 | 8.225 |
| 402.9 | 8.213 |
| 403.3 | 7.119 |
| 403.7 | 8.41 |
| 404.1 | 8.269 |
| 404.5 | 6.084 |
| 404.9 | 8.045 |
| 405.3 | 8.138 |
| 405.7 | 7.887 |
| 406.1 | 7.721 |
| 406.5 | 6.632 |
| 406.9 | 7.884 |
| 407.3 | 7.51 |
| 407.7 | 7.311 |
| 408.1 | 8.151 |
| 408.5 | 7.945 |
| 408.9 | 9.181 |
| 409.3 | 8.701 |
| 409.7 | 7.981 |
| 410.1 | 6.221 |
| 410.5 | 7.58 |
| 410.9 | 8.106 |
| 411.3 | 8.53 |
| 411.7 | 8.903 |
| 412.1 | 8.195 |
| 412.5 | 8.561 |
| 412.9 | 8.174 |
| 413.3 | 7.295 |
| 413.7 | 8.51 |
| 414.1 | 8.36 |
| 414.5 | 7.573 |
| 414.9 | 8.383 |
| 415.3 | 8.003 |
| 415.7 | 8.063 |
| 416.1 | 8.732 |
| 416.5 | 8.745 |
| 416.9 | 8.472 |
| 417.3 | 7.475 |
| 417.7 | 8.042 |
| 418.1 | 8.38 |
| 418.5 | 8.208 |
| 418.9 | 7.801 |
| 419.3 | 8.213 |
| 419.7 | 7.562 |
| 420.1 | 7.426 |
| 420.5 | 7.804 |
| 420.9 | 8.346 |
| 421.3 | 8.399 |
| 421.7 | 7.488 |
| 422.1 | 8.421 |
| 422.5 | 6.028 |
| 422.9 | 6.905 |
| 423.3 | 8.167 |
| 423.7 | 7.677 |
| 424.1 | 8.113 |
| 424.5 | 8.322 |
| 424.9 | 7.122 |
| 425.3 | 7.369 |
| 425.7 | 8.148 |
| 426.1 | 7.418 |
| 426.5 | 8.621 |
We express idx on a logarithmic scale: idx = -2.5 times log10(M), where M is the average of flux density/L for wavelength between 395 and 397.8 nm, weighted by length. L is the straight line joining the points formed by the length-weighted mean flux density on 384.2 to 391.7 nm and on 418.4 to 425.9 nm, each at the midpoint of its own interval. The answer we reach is 0.38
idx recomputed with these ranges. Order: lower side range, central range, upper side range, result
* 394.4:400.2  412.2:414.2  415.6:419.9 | -0.08 mag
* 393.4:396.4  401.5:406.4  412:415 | -0.22 mag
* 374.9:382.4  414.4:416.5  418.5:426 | -0.11 mag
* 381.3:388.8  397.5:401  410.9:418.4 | -0.08 mag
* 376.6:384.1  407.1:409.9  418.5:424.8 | -0.15 mag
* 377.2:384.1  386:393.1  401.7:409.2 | 0.12 mag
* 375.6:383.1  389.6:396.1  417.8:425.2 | 0.28 mag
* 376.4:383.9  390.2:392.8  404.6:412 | 0.15 mag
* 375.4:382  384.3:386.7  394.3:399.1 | -0.07 mag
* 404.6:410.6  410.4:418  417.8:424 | -0.06 mag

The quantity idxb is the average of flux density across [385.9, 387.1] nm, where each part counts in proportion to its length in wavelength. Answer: 6.22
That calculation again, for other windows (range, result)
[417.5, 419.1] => 8.11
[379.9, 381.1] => 6.86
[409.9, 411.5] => 7.61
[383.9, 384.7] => 5.57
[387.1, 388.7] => 5.69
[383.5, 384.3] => 3.7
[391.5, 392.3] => 5.59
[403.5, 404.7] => 7.59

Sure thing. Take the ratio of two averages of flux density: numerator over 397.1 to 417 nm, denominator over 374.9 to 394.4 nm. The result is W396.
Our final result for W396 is 1.4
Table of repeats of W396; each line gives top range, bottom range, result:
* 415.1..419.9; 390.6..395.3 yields 1.71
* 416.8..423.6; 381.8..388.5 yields 1.48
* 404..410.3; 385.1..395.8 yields 1.43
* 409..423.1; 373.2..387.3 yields 1.46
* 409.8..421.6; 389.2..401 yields 1.47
